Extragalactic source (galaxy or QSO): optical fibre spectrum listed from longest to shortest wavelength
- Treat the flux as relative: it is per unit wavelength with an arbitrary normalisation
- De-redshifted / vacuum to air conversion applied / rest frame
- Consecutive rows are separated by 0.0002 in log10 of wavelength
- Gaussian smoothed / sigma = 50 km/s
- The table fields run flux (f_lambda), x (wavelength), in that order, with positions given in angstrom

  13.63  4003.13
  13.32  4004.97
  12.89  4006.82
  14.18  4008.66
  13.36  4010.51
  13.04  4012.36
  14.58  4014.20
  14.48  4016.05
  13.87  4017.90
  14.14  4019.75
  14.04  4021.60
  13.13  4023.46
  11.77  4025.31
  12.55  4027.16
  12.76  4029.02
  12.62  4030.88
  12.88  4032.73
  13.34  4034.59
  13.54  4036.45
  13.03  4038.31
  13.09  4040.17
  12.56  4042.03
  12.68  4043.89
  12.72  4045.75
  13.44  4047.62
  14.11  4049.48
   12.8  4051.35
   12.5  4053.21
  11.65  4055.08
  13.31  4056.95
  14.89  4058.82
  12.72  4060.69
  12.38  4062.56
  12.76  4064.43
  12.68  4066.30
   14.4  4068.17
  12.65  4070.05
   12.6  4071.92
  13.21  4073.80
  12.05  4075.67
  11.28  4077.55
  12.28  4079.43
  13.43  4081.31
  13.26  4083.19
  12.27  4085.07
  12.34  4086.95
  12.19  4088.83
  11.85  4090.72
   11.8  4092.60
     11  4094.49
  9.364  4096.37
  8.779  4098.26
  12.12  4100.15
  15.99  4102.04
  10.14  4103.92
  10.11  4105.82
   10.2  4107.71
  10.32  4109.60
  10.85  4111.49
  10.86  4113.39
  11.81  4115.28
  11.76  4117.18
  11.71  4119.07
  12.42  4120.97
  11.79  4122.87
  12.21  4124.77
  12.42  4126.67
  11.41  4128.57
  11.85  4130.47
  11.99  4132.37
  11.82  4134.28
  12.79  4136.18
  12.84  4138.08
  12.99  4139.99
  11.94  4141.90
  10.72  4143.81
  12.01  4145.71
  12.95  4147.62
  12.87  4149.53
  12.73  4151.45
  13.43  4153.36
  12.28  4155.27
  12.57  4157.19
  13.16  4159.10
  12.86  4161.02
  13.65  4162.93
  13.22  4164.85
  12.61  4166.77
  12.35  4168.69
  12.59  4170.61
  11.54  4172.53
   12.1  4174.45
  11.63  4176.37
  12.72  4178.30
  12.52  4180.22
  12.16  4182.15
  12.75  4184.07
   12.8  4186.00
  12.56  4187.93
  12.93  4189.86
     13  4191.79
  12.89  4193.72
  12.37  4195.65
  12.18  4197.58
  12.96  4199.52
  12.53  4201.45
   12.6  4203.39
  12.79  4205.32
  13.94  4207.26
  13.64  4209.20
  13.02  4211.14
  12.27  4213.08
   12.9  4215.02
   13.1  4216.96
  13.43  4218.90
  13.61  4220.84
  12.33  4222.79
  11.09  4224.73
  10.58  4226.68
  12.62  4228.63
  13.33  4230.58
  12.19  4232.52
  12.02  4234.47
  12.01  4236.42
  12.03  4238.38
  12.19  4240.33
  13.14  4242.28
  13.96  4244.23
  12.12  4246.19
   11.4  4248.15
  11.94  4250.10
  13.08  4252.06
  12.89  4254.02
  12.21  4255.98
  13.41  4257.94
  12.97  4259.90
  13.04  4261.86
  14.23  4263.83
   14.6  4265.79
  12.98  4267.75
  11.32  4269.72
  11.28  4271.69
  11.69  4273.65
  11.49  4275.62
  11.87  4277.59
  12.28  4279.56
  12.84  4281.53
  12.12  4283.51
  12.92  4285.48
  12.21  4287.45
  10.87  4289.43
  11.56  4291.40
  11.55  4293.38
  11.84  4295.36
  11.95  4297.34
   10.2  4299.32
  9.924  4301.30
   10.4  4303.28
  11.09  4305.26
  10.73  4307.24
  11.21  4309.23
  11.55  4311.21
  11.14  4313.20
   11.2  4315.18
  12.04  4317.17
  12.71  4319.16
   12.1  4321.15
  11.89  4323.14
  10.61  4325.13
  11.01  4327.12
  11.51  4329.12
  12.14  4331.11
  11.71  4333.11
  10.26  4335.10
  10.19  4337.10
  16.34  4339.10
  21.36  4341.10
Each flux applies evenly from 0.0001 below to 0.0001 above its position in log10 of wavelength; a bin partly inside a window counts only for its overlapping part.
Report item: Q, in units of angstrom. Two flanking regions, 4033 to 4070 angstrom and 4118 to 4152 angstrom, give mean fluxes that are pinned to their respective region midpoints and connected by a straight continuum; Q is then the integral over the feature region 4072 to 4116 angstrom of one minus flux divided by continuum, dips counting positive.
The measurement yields 3.41 angstrom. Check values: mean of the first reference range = 13.1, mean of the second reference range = 12.2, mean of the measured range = 11.6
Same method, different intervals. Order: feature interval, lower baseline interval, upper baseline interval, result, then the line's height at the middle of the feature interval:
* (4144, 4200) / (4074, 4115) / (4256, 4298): -3.32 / 11.9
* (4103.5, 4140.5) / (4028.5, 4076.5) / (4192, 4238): 3.48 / 12.8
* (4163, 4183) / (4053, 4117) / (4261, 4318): -0.78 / 11.9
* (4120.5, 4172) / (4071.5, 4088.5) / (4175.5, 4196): 0.42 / 12.6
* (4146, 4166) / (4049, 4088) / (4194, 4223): -0.08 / 12.9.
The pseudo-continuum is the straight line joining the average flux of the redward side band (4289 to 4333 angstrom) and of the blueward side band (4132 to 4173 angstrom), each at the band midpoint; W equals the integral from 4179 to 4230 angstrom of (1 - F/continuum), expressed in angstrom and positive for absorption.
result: -2.2 angstrom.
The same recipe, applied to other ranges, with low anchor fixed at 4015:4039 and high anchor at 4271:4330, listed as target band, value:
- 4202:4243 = -2.00 angstrom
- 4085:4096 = 0.94 angstrom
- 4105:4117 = 1.84 angstrom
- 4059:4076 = 0.06 angstrom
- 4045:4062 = -0.04 angstrom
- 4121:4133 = 0.61 angstrom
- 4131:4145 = 0.45 angstrom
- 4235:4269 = -2.83 angstrom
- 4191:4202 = -0.43 angstrom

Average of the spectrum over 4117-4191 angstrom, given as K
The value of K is 12.4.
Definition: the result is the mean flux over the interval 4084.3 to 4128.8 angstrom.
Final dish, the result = 11.5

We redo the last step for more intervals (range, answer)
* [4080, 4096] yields 12.2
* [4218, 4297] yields 12.4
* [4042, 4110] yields 12.3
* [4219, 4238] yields 12.2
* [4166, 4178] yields 12.2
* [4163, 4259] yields 12.6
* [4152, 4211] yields 12.7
